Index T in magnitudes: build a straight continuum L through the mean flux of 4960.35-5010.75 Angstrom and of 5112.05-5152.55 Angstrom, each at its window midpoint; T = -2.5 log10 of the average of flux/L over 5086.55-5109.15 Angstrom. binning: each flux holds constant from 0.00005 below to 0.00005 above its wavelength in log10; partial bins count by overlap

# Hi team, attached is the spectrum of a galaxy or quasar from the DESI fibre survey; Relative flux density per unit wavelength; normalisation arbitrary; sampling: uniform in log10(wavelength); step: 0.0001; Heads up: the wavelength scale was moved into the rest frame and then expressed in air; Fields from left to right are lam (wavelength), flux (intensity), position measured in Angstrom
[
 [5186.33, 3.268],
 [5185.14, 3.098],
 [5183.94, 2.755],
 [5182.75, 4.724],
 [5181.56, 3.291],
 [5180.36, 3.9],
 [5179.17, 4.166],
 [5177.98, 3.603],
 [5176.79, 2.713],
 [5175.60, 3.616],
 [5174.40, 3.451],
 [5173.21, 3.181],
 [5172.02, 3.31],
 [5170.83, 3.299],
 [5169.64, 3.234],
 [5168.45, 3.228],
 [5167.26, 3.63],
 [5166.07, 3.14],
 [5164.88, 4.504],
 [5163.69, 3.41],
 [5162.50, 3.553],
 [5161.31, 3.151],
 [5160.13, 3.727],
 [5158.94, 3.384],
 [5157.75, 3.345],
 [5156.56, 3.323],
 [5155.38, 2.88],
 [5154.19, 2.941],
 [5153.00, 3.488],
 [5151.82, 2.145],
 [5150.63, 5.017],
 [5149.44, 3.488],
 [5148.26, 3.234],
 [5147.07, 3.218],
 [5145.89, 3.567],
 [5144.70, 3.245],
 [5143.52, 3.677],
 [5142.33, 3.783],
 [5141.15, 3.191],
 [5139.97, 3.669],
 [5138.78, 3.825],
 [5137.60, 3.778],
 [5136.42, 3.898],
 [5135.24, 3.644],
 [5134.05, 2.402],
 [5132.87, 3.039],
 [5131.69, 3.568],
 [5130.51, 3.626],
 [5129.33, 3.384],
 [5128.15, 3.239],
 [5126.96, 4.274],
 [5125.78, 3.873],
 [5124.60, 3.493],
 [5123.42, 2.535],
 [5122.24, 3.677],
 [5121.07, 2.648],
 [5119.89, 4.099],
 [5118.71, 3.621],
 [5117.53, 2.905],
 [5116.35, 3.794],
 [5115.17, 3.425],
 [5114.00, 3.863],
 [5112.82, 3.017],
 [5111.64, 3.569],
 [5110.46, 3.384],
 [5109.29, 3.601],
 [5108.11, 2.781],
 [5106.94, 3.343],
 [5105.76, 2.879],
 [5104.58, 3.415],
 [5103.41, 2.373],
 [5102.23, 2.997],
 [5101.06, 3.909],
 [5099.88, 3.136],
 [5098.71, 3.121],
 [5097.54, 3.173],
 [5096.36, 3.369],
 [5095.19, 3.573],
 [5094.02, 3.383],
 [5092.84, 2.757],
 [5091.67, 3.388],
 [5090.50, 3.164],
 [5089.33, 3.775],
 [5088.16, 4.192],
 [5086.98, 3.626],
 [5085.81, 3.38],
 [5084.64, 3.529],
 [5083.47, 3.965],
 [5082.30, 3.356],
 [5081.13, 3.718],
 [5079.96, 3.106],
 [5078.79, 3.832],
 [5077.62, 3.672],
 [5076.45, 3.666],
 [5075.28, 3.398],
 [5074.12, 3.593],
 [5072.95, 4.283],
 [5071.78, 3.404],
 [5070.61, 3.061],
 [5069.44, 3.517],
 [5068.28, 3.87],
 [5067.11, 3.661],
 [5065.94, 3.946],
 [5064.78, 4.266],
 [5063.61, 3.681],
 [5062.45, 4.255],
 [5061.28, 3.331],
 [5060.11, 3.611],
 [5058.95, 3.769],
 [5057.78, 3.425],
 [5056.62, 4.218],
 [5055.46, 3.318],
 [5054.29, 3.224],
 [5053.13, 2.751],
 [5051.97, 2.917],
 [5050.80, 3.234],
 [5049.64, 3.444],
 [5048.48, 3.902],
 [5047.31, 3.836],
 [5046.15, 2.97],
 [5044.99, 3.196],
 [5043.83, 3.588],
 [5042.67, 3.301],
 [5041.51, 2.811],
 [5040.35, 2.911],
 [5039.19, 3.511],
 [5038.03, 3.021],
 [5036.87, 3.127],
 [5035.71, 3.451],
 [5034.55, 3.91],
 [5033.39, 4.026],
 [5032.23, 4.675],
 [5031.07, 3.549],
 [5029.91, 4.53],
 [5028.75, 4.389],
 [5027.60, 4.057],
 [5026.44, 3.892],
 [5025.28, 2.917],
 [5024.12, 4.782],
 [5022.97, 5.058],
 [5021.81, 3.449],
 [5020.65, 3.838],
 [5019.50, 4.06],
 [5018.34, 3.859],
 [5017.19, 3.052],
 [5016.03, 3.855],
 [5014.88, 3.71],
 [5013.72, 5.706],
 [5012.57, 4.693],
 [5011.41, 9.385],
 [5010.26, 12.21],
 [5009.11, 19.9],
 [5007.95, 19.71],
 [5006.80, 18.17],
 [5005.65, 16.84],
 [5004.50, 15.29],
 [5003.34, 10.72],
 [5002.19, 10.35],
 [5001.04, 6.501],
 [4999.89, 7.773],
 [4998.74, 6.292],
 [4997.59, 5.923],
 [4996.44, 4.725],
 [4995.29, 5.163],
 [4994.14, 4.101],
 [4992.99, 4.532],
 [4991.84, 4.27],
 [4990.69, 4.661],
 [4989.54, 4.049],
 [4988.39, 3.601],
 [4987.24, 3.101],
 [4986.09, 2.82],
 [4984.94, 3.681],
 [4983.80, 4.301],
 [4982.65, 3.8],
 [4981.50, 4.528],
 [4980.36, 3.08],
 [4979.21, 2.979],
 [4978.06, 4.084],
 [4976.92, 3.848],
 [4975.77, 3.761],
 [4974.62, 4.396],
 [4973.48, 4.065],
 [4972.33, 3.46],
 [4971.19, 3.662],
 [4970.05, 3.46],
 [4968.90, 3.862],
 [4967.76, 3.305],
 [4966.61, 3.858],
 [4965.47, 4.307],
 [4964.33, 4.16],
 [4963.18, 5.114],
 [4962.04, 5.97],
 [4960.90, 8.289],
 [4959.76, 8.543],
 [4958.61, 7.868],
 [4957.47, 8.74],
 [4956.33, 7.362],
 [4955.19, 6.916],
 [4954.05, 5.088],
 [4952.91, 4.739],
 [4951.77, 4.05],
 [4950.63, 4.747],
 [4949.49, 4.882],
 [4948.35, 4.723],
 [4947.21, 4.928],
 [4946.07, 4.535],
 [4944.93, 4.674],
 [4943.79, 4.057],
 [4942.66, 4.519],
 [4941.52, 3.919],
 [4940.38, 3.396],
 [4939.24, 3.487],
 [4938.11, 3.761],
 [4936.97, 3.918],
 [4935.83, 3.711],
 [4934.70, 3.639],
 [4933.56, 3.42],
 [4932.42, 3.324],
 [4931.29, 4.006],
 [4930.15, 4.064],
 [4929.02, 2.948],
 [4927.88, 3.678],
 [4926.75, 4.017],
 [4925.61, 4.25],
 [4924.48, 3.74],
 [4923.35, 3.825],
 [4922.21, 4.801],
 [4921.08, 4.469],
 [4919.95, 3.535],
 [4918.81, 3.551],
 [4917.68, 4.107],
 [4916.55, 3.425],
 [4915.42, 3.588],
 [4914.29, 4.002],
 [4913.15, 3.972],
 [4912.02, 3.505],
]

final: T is 0.26 mag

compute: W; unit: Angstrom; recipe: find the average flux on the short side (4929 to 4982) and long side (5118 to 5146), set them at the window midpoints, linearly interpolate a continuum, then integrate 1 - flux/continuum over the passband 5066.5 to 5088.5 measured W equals 1.2 Angstrom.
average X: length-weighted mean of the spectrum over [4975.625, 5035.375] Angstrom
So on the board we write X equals 6.09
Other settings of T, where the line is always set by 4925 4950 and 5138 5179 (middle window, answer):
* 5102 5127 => 0.07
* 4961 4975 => -0.09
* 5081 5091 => -0.01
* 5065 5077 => 0.00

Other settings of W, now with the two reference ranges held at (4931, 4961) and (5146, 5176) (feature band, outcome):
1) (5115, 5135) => 1.47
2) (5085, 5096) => 1.25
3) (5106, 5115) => 0.99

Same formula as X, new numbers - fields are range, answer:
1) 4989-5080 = 5.18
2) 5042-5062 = 3.42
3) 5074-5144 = 3.43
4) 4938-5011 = 6.09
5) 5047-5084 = 3.6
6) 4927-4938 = 3.65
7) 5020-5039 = 3.91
